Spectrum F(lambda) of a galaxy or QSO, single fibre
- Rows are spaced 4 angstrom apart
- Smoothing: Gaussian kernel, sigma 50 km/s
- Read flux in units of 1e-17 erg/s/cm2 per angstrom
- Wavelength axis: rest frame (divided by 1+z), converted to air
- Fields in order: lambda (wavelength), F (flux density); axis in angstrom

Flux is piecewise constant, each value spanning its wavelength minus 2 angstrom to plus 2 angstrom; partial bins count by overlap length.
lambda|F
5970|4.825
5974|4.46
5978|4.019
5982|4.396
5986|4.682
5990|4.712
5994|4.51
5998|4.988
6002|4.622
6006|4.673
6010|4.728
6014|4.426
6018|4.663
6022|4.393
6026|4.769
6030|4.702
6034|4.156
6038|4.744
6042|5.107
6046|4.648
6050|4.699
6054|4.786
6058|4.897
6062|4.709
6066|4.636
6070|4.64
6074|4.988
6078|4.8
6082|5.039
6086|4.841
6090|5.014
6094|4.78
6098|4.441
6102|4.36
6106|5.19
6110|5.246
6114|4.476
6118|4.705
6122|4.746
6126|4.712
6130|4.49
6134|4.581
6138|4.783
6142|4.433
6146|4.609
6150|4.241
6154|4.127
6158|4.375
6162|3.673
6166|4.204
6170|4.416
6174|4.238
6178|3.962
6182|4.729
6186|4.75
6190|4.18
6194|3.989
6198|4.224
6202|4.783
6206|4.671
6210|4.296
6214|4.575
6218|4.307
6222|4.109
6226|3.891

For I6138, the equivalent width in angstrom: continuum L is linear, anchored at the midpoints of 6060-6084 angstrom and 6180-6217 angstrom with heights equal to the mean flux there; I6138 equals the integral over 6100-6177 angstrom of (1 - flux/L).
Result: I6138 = 2.1 angstrom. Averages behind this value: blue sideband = 4.8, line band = 4.5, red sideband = 4.46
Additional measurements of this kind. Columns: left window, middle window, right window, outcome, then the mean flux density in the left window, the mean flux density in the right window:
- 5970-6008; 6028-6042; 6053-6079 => 0.2 angstrom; 4.58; 4.78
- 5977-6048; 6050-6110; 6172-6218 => -3.6 angstrom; 4.62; 4.4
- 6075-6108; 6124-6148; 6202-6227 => 0.3 angstrom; 4.81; 4.36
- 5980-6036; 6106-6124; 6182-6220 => -1.3 angstrom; 4.6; 4.44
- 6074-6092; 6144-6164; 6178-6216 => 1.8 angstrom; 4.93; 4.44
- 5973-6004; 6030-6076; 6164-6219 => -2.3 angstrom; 4.55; 4.38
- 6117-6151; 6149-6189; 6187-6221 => 1.9 angstrom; 4.6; 4.38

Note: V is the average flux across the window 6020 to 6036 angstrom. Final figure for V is 4.5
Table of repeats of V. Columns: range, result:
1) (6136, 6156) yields 4.44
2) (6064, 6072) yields 4.64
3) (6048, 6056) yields 4.74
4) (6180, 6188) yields 4.74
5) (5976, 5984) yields 4.21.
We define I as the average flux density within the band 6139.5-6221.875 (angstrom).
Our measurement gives 4.34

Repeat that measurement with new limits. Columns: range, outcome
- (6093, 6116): 4.75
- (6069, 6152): 4.72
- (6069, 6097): 4.86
